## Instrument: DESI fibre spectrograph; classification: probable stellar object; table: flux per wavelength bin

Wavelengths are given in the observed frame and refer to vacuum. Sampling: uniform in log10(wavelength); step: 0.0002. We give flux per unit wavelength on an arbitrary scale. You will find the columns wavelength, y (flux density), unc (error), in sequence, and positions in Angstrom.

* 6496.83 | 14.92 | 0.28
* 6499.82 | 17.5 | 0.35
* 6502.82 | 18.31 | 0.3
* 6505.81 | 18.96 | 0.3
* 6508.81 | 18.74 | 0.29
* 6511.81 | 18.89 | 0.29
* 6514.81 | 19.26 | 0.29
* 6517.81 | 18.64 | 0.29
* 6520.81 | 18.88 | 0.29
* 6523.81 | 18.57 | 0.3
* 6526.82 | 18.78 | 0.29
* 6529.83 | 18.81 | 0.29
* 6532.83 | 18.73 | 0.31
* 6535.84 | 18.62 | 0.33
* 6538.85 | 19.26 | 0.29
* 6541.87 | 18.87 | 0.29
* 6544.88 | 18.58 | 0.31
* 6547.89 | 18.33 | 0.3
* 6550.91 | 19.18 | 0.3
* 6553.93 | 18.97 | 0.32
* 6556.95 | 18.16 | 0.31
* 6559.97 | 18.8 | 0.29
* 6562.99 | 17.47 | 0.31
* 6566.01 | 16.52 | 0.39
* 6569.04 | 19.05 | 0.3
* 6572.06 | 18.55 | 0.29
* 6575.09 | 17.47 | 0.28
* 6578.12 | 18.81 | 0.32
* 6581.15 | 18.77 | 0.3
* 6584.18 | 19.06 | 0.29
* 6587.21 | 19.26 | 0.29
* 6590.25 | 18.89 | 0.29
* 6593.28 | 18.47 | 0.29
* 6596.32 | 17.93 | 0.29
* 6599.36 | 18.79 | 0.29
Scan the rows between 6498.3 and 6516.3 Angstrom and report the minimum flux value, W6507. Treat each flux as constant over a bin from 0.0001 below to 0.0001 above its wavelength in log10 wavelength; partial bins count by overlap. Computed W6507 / 17.5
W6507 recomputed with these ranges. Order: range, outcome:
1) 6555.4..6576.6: 16.52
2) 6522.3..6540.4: 18.57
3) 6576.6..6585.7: 18.77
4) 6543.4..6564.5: 17.47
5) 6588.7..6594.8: 18.47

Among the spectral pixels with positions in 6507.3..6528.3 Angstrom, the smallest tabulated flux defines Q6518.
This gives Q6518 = 18.57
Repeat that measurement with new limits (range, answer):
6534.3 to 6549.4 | 18.33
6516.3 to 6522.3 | 18.64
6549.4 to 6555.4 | 18.97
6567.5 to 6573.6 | 18.55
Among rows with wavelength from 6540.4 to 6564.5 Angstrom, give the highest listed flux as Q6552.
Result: 19.18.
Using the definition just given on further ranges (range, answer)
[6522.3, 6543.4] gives 19.26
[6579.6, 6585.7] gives 19.06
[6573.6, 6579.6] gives 18.81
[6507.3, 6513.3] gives 18.89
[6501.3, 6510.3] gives 18.96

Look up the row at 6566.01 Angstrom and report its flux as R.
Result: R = 16.52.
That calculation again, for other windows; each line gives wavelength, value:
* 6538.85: 19.26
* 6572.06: 18.55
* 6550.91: 19.18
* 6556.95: 18.16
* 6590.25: 18.89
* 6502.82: 18.31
